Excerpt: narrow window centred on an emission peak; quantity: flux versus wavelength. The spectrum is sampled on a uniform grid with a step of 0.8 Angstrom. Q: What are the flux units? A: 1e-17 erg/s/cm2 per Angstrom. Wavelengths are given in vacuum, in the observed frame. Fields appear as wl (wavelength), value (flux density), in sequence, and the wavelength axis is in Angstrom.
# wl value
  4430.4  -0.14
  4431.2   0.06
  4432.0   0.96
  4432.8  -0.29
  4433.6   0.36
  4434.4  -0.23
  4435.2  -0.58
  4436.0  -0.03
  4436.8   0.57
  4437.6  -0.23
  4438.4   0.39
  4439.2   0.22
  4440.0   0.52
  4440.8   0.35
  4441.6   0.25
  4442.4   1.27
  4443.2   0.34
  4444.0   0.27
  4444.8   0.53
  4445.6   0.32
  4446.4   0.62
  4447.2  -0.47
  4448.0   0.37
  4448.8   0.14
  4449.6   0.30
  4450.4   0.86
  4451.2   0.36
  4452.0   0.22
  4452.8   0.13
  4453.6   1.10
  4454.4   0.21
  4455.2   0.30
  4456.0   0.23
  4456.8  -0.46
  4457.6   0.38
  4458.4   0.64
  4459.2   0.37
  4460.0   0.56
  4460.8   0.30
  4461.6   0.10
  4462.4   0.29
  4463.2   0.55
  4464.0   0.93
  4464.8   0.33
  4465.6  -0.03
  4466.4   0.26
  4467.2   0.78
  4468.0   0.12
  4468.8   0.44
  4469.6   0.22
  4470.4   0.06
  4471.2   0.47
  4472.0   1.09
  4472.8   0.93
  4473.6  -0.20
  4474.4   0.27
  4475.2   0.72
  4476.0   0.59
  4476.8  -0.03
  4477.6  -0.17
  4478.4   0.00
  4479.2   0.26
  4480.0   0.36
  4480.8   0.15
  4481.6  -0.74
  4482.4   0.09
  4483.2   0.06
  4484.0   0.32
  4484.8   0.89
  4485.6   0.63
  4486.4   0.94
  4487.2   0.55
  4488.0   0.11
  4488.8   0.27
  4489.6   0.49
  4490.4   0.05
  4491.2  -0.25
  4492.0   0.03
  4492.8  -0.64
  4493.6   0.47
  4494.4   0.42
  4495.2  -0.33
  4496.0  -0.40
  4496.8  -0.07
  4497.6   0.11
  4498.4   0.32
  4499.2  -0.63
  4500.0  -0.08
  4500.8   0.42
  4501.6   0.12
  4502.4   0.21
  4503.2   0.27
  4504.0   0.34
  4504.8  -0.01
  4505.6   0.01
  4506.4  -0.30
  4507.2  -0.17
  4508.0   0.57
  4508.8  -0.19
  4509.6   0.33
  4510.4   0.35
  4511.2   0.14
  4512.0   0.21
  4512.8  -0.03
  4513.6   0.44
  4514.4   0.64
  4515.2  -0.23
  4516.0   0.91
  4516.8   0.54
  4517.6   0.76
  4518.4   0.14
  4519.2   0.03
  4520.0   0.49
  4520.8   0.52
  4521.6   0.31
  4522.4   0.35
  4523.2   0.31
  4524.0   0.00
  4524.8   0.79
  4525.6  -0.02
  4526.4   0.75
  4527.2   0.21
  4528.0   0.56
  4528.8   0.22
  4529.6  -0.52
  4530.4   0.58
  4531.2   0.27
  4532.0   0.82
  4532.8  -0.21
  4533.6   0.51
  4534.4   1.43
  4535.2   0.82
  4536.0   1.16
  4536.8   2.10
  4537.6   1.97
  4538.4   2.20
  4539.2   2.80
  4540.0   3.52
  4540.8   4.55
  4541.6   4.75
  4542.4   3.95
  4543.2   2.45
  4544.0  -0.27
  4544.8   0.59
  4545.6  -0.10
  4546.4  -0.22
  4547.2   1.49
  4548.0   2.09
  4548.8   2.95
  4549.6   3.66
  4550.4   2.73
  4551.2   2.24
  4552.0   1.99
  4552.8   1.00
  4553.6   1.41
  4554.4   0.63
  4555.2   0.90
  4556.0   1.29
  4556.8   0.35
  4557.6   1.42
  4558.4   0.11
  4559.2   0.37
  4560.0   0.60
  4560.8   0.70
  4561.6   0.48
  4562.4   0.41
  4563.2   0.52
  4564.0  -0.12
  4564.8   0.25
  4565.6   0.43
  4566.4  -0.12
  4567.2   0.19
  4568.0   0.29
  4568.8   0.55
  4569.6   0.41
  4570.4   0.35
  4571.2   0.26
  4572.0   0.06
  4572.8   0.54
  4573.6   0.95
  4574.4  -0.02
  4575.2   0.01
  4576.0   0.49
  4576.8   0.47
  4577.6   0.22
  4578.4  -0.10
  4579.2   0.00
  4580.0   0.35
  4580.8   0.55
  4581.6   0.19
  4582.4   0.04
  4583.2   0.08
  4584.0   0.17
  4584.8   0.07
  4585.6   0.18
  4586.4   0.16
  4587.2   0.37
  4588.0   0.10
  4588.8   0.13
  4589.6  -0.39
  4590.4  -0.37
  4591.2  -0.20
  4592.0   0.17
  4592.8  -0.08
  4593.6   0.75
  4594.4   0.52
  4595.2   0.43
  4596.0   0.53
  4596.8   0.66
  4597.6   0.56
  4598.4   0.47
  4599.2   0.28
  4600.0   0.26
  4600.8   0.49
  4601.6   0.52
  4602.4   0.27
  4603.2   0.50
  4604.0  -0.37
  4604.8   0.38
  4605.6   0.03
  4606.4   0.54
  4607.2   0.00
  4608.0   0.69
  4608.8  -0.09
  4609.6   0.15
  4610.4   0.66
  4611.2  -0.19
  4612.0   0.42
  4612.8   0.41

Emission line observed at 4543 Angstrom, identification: Ly-alpha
